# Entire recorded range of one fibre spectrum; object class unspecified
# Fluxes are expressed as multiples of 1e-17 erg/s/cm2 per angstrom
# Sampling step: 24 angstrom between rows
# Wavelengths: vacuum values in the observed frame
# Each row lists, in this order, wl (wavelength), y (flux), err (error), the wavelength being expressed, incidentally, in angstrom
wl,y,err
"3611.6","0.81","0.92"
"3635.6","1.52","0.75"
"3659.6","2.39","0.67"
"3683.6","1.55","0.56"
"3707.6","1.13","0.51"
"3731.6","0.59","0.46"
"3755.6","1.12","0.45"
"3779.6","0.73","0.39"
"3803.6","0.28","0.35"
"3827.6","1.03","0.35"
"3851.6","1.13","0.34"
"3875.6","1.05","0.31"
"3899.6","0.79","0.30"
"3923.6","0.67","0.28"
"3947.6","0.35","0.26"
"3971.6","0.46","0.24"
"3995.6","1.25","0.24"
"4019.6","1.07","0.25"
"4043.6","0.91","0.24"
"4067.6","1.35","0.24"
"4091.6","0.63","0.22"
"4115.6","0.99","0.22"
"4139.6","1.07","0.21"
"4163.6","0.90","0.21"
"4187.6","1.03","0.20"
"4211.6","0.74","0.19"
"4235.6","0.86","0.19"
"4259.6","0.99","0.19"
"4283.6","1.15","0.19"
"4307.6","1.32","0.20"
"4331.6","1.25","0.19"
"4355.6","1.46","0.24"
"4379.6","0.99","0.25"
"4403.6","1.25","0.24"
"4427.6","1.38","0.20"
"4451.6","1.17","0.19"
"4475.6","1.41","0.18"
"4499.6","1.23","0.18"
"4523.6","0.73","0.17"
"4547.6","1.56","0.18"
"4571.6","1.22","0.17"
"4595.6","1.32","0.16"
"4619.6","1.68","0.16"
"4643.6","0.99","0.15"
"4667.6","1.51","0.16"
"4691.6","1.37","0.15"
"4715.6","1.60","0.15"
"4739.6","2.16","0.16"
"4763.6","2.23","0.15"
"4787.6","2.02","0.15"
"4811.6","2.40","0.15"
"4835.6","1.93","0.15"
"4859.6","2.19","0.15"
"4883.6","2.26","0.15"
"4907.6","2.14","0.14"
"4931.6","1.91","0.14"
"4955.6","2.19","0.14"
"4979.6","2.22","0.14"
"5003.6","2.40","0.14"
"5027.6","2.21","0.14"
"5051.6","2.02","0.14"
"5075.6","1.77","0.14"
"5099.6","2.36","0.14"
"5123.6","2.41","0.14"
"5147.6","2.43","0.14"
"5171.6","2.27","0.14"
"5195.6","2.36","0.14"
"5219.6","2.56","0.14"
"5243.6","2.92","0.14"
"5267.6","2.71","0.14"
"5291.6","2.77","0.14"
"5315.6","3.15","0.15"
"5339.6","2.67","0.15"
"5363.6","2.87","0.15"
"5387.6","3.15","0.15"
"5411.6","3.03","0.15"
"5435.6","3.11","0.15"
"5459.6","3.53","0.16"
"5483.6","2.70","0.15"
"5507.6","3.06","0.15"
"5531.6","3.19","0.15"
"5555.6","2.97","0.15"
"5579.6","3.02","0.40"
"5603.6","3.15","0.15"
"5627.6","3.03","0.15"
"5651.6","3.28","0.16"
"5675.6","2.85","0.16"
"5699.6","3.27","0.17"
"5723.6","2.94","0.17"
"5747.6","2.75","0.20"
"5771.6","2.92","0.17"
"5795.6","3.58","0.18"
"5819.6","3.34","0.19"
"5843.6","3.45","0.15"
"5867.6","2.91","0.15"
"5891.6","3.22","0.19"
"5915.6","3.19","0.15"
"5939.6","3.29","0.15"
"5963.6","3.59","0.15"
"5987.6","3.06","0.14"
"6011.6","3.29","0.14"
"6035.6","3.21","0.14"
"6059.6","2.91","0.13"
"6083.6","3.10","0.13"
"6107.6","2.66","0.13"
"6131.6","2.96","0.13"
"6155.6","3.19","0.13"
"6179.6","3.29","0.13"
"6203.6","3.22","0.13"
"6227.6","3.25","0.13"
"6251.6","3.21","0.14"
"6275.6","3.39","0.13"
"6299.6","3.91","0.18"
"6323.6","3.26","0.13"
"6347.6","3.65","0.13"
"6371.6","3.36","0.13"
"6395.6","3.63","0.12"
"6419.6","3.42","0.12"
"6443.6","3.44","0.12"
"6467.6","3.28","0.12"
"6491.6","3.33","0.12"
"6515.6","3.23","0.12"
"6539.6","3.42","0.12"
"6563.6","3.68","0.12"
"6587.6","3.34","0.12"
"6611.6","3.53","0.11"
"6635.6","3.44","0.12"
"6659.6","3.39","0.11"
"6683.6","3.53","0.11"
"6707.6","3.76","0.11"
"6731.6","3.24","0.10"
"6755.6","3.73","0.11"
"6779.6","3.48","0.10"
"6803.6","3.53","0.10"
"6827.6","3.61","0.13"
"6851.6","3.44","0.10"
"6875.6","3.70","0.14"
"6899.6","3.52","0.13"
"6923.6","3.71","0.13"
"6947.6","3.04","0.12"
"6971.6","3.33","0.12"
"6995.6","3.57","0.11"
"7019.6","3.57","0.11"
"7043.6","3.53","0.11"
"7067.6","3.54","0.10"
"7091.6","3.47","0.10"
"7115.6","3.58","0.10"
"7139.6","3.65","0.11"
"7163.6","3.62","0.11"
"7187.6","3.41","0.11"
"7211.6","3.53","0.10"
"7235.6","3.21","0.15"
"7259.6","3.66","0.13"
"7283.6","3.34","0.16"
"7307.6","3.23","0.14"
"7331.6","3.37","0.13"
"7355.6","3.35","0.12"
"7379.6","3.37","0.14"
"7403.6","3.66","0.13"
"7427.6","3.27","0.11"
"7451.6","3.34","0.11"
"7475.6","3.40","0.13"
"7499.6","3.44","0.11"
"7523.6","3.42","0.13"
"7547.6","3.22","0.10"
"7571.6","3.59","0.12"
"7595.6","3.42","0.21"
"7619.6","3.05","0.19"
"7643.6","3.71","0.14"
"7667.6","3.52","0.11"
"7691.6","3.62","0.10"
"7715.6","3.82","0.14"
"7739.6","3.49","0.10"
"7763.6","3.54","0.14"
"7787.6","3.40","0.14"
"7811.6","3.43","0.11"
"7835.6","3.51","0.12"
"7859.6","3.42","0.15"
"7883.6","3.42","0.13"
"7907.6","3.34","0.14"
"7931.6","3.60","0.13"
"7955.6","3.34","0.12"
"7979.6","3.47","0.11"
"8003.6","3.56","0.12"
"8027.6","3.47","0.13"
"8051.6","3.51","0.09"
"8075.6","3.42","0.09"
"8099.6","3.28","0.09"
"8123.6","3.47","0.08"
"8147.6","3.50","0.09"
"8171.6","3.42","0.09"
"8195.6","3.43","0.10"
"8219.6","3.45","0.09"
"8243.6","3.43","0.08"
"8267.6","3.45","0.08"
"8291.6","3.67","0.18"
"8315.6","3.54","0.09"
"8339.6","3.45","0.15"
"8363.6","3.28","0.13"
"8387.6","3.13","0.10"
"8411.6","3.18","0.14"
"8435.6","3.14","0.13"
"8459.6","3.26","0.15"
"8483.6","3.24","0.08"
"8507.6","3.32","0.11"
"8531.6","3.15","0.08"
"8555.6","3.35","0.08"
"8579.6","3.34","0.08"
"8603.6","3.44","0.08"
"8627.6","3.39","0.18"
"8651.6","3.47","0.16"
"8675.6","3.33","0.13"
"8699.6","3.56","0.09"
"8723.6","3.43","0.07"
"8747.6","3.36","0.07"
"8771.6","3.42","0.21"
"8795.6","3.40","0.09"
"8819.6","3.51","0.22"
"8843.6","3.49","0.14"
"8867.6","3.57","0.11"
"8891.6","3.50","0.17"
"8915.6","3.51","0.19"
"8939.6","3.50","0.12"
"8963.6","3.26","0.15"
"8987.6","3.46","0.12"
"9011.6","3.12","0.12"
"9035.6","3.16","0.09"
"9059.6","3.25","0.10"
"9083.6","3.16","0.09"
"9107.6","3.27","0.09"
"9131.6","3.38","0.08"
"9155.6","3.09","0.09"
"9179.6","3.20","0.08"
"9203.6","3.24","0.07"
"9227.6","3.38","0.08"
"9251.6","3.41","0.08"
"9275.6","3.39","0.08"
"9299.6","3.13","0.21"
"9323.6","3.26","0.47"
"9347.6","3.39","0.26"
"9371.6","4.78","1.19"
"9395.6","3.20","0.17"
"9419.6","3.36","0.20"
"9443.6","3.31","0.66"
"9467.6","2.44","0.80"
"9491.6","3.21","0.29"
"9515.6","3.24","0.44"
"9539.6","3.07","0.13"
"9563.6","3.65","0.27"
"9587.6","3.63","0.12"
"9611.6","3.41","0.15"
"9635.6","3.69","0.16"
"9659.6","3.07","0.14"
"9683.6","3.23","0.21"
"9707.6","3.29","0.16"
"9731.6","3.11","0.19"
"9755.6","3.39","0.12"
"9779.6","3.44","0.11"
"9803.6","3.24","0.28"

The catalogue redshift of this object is 0.18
